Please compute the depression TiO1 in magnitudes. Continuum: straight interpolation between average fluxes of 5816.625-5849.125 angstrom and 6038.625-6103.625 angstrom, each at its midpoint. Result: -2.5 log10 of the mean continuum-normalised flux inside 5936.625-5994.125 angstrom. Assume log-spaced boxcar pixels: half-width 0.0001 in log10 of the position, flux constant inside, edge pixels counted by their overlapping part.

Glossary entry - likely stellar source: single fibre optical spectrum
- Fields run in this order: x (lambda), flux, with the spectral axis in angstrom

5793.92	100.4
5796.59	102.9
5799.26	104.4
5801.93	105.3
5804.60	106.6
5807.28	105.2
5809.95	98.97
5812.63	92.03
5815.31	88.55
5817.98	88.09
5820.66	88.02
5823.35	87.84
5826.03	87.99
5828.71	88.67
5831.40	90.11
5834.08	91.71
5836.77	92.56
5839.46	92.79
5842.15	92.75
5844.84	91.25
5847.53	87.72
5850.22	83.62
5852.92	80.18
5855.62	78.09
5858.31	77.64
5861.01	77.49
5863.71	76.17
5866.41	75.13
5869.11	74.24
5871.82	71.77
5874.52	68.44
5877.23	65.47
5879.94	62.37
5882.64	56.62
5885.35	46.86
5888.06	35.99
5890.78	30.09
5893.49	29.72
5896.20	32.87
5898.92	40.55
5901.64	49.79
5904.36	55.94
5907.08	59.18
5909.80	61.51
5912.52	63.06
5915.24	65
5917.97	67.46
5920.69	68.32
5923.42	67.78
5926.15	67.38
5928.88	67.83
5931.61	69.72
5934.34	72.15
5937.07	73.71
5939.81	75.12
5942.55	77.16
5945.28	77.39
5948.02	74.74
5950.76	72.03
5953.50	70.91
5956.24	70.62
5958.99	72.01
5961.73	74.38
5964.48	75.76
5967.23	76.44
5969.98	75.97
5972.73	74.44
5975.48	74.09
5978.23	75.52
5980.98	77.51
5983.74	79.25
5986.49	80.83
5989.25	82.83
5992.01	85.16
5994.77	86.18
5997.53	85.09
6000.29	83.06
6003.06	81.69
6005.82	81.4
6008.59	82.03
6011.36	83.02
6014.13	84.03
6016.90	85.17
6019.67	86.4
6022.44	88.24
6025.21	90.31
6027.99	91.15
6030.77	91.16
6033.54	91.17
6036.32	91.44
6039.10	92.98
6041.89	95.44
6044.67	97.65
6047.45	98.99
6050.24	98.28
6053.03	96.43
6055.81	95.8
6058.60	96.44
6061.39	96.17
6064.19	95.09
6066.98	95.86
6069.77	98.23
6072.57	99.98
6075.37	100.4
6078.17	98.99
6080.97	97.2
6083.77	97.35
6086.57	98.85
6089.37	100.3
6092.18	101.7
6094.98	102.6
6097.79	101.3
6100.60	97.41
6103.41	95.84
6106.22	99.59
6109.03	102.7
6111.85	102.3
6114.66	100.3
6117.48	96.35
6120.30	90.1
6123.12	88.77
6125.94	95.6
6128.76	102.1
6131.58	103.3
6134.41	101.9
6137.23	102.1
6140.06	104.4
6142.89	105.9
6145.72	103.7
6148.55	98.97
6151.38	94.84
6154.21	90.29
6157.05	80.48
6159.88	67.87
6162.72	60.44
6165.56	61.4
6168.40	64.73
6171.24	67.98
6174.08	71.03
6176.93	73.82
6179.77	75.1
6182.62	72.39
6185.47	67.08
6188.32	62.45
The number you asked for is 0.23 mag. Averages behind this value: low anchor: 89.9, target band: 76.2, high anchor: 98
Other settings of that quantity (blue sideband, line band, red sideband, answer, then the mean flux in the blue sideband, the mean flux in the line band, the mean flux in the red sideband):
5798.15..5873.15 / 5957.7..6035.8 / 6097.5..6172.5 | 0.10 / 88.3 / 82.1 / 91.8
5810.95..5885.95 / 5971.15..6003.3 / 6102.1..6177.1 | 0.06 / 80.9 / 80.4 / 90.1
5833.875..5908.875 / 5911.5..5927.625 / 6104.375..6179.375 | 0.06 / 66.6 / 66.6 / 89.5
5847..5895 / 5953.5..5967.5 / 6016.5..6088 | 0.09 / 64.9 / 73.3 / 95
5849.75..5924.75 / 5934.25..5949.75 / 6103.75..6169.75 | -0.11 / 61.2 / 75.2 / 92.2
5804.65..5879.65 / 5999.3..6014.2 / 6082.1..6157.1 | 0.13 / 84.9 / 82.3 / 98.8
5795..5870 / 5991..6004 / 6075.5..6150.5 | 0.14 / 89.6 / 84.3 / 99.6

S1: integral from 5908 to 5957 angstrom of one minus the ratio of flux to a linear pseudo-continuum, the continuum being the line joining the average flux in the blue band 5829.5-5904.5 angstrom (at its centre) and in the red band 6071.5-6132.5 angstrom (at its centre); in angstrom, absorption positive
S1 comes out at 4.4 angstrom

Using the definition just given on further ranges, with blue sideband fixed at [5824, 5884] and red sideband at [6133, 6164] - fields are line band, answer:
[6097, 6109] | -1.2 angstrom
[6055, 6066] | -0.9 angstrom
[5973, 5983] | 1.1 angstrom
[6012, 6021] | 0.2 angstrom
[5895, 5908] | 5.5 angstrom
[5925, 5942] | 2.5 angstrom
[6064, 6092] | -2.9 angstrom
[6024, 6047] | -1.4 angstrom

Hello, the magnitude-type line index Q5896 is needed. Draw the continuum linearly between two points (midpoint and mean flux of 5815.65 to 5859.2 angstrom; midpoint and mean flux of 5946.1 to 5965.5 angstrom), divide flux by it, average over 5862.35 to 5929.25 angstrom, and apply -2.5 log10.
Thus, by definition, 0.35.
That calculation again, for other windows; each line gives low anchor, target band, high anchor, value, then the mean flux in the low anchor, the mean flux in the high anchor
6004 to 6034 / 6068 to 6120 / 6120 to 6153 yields -0.050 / 86.5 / 99.6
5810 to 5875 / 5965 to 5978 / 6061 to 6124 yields 0.214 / 84.8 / 98.2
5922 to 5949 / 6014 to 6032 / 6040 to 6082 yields 0.017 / 72.3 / 97.3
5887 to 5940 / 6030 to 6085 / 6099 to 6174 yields -0.213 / 57.4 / 91.1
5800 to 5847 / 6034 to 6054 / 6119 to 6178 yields -0.075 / 93.5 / 87.2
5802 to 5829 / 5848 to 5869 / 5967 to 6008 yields 0.155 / 93.9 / 80.1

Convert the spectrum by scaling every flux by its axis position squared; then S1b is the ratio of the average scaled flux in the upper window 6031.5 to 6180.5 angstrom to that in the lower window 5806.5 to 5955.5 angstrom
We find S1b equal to 1.4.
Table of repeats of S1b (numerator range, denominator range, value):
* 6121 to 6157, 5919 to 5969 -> 1.45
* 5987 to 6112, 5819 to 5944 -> 1.41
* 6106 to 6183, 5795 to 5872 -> 1.10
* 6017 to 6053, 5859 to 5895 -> 1.64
